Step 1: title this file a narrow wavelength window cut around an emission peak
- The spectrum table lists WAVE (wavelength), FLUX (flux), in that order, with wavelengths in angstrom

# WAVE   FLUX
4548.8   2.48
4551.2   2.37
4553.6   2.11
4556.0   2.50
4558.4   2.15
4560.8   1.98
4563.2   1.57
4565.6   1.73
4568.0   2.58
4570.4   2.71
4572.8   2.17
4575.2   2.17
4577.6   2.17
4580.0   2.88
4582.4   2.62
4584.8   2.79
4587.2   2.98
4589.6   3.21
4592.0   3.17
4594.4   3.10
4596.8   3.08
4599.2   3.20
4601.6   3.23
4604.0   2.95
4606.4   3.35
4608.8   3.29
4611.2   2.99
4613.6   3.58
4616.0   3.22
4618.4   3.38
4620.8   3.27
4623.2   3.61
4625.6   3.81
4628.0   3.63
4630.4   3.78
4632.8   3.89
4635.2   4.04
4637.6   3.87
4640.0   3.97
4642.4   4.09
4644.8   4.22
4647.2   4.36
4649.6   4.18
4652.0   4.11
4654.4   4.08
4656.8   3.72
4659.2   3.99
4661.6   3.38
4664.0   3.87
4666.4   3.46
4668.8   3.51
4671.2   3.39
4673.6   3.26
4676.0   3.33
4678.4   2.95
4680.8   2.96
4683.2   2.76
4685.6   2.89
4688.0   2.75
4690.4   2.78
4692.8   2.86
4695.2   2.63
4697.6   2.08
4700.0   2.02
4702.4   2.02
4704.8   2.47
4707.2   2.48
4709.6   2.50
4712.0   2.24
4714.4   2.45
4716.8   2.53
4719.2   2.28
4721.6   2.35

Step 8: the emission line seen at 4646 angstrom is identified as C IV 1549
